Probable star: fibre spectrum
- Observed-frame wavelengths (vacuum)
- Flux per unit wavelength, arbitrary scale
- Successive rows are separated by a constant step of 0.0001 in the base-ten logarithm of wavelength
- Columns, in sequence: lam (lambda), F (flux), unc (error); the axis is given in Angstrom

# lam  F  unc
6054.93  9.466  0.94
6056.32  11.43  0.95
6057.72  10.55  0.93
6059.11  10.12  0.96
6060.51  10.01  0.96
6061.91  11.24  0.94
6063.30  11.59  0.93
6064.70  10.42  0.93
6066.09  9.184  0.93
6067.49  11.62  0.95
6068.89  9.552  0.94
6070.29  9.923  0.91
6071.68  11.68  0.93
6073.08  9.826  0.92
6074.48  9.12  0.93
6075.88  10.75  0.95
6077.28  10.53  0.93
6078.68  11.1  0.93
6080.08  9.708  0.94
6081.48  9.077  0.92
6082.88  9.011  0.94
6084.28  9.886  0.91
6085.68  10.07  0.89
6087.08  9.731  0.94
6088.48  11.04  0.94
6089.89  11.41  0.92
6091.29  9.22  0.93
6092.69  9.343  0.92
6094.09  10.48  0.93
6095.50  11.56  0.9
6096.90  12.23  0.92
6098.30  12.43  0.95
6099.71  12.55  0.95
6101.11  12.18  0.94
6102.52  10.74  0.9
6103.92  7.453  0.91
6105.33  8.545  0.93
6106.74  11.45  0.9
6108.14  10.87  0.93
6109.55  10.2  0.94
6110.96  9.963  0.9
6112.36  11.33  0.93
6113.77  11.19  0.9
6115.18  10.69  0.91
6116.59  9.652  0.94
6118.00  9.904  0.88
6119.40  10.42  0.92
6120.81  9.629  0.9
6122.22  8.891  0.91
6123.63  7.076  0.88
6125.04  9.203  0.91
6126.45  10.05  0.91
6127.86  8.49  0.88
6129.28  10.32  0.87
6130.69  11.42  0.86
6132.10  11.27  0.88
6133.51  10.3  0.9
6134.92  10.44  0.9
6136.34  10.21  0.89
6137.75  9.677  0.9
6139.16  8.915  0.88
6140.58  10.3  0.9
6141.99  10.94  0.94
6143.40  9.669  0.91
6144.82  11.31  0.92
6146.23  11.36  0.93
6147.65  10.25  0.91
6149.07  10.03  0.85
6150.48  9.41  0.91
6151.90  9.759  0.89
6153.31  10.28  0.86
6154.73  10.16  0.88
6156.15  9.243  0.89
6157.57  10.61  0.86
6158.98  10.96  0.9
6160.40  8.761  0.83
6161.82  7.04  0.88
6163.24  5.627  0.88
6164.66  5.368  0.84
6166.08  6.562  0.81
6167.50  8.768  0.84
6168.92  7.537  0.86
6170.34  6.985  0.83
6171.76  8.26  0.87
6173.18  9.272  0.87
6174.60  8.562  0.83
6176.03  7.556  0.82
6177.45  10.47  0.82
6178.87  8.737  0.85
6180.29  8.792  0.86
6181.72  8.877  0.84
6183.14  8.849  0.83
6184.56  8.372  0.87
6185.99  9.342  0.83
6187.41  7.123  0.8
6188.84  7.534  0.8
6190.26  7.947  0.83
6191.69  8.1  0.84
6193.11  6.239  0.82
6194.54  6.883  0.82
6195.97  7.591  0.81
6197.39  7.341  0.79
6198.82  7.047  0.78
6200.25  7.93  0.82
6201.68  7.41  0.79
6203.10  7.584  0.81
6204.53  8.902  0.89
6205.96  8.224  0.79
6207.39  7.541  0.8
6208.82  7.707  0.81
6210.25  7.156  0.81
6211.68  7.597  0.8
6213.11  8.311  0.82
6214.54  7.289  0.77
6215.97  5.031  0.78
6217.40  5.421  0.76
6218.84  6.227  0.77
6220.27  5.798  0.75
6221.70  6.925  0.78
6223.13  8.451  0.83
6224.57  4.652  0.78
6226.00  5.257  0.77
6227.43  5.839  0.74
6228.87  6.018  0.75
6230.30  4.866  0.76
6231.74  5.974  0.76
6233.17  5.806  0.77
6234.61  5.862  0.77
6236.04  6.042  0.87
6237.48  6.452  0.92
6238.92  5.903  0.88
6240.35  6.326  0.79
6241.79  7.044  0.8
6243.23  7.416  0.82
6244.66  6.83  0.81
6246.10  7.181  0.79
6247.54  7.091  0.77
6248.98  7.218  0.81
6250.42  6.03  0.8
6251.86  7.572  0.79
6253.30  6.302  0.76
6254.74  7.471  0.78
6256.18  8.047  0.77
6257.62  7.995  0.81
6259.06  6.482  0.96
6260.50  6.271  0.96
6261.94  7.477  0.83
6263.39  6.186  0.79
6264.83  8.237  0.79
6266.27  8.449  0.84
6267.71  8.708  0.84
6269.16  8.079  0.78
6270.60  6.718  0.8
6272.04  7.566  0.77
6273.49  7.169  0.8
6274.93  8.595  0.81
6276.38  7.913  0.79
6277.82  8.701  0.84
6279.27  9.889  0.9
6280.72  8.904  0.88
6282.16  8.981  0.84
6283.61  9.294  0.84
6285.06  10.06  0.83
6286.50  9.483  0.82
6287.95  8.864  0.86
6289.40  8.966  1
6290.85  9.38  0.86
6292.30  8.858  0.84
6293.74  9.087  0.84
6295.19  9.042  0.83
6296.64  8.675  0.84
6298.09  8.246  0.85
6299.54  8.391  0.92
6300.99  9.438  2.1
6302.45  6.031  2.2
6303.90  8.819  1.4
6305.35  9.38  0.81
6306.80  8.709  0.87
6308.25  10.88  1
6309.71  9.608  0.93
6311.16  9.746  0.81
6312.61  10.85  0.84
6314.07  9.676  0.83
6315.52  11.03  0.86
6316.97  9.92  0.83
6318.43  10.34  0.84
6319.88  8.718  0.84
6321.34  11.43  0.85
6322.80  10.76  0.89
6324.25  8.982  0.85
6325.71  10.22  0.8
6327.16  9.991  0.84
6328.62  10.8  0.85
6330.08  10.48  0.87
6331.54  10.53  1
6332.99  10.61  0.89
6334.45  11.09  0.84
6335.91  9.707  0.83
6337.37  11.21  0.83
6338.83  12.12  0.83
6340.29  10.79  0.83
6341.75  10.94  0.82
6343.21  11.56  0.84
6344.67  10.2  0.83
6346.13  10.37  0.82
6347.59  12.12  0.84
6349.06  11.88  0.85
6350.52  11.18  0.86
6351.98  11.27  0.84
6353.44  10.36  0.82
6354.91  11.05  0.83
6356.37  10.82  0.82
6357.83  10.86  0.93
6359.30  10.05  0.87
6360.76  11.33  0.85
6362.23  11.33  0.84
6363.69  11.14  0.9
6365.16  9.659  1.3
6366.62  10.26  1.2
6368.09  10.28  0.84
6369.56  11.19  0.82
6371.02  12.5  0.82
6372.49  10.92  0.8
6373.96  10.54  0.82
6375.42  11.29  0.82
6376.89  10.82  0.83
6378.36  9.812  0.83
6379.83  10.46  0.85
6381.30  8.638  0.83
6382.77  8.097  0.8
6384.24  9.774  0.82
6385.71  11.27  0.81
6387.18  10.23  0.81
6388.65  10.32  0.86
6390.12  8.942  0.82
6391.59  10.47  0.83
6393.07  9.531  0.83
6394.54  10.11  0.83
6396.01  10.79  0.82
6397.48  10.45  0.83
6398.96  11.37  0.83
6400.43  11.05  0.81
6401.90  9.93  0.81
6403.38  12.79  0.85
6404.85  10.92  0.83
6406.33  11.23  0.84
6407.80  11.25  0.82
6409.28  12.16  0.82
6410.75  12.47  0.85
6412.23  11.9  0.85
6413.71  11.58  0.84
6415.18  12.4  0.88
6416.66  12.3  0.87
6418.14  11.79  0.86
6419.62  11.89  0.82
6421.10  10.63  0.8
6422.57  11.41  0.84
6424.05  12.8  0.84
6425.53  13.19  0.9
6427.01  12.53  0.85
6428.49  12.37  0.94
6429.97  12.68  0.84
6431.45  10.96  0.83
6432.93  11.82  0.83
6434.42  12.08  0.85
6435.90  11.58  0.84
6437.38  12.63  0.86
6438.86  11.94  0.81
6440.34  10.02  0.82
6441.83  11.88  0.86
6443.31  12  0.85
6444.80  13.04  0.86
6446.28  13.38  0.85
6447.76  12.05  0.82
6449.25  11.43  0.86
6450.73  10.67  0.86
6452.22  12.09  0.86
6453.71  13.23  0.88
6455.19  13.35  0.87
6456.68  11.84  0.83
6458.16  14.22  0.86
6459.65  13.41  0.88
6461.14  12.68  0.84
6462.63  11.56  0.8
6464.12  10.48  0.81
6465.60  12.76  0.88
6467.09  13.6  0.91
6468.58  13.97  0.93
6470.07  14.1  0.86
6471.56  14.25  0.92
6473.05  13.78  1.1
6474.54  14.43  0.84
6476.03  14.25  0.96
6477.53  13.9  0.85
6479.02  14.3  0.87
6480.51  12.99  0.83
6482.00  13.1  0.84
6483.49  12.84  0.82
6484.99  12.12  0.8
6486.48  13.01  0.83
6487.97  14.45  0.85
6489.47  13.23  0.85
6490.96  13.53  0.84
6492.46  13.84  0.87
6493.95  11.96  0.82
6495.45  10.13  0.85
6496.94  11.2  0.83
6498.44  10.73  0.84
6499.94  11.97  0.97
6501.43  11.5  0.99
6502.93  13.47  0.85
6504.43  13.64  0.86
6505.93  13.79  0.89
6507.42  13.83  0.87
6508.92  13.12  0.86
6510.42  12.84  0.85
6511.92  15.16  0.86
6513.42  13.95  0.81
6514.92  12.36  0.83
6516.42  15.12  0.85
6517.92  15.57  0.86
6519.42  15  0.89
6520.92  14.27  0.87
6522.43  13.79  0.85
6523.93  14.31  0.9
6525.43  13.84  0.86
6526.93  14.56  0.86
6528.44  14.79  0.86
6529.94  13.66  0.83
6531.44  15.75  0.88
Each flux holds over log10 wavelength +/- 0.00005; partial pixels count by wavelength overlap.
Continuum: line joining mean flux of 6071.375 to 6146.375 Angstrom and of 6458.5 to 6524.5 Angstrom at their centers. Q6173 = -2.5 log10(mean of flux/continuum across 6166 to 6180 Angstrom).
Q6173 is 0.27 mag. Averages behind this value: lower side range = 10.3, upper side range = 13.3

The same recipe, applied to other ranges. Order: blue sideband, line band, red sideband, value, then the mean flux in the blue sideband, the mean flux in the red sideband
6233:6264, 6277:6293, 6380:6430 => -0.18 mag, 6.79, 11.1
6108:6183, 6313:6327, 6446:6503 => 0.11 mag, 9.45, 12.8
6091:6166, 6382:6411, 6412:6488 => 0.14 mag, 9.96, 12.6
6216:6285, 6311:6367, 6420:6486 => -0.13 mag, 7.07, 12.6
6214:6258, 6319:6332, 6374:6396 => -0.19 mag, 6.45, 10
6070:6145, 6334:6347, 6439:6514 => 0.09 mag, 10.2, 12.9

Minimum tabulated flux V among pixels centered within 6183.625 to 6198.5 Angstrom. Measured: 6.239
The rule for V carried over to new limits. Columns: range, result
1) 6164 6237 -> 4.652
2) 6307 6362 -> 8.718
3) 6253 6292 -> 6.186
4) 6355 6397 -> 8.097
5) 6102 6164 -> 5.627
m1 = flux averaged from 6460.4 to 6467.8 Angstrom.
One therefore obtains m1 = 12.2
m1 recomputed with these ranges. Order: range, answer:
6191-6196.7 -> 7.21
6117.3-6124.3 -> 9.2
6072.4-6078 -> 10.1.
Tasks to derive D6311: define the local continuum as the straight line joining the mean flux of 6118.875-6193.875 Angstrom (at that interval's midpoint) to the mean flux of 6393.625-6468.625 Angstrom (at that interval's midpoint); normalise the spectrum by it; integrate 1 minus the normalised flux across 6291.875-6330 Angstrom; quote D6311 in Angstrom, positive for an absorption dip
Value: 4.1 Angstrom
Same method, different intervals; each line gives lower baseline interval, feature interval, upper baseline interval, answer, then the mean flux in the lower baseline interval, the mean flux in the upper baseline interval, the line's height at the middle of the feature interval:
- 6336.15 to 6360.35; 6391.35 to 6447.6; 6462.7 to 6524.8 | 2.18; 11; 13.3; 12.1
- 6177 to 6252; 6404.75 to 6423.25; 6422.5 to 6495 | -0.02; 7.12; 12.7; 11.7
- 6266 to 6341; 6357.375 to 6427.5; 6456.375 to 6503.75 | 1.45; 9.43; 12.9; 11.2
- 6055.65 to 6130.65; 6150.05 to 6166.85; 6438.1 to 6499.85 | 3.24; 10.3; 12.7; 10.7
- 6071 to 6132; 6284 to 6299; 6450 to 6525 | 3.38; 10.3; 13.2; 11.7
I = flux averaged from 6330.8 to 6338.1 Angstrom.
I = 10.6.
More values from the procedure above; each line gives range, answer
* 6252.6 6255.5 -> 6.91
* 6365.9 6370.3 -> 10.6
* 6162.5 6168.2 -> 6.58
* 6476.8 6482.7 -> 13.6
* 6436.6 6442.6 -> 11.6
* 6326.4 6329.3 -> 10.4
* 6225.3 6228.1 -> 5.55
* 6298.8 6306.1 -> 8.41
